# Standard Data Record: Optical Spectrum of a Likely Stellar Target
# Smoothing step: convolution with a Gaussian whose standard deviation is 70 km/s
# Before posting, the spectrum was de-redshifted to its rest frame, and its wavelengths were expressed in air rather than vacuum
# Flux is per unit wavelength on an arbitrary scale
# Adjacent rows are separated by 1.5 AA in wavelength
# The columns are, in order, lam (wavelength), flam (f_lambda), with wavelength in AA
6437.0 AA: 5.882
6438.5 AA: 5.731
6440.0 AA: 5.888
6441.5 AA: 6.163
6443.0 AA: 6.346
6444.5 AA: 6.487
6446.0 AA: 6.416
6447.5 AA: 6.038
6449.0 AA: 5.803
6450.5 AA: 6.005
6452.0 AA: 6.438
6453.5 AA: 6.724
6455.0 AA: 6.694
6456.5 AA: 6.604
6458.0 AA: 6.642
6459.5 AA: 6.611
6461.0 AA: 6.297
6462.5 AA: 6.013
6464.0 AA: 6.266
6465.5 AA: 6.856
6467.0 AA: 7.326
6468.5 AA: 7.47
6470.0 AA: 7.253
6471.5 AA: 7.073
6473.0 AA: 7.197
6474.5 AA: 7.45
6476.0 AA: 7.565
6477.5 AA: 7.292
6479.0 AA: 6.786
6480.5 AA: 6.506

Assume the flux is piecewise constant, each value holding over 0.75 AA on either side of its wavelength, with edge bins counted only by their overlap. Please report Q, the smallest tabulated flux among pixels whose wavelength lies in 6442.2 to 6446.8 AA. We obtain 6.346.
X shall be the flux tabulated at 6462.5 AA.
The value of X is 6.013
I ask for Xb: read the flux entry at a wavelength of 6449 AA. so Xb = 5.803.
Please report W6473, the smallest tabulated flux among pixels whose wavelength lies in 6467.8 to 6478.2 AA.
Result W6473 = 7.073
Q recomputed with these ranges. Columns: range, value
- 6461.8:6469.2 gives 6.013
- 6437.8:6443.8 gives 5.731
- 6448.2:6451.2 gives 5.803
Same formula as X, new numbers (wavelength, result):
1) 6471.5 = 7.073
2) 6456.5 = 6.604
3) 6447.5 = 6.038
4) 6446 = 6.416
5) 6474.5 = 7.45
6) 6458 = 6.642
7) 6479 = 6.786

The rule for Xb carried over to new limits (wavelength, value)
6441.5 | 6.163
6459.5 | 6.611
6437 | 5.882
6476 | 7.565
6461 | 6.297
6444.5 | 6.487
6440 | 5.888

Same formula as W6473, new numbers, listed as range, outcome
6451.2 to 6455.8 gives 6.438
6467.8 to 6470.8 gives 7.253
